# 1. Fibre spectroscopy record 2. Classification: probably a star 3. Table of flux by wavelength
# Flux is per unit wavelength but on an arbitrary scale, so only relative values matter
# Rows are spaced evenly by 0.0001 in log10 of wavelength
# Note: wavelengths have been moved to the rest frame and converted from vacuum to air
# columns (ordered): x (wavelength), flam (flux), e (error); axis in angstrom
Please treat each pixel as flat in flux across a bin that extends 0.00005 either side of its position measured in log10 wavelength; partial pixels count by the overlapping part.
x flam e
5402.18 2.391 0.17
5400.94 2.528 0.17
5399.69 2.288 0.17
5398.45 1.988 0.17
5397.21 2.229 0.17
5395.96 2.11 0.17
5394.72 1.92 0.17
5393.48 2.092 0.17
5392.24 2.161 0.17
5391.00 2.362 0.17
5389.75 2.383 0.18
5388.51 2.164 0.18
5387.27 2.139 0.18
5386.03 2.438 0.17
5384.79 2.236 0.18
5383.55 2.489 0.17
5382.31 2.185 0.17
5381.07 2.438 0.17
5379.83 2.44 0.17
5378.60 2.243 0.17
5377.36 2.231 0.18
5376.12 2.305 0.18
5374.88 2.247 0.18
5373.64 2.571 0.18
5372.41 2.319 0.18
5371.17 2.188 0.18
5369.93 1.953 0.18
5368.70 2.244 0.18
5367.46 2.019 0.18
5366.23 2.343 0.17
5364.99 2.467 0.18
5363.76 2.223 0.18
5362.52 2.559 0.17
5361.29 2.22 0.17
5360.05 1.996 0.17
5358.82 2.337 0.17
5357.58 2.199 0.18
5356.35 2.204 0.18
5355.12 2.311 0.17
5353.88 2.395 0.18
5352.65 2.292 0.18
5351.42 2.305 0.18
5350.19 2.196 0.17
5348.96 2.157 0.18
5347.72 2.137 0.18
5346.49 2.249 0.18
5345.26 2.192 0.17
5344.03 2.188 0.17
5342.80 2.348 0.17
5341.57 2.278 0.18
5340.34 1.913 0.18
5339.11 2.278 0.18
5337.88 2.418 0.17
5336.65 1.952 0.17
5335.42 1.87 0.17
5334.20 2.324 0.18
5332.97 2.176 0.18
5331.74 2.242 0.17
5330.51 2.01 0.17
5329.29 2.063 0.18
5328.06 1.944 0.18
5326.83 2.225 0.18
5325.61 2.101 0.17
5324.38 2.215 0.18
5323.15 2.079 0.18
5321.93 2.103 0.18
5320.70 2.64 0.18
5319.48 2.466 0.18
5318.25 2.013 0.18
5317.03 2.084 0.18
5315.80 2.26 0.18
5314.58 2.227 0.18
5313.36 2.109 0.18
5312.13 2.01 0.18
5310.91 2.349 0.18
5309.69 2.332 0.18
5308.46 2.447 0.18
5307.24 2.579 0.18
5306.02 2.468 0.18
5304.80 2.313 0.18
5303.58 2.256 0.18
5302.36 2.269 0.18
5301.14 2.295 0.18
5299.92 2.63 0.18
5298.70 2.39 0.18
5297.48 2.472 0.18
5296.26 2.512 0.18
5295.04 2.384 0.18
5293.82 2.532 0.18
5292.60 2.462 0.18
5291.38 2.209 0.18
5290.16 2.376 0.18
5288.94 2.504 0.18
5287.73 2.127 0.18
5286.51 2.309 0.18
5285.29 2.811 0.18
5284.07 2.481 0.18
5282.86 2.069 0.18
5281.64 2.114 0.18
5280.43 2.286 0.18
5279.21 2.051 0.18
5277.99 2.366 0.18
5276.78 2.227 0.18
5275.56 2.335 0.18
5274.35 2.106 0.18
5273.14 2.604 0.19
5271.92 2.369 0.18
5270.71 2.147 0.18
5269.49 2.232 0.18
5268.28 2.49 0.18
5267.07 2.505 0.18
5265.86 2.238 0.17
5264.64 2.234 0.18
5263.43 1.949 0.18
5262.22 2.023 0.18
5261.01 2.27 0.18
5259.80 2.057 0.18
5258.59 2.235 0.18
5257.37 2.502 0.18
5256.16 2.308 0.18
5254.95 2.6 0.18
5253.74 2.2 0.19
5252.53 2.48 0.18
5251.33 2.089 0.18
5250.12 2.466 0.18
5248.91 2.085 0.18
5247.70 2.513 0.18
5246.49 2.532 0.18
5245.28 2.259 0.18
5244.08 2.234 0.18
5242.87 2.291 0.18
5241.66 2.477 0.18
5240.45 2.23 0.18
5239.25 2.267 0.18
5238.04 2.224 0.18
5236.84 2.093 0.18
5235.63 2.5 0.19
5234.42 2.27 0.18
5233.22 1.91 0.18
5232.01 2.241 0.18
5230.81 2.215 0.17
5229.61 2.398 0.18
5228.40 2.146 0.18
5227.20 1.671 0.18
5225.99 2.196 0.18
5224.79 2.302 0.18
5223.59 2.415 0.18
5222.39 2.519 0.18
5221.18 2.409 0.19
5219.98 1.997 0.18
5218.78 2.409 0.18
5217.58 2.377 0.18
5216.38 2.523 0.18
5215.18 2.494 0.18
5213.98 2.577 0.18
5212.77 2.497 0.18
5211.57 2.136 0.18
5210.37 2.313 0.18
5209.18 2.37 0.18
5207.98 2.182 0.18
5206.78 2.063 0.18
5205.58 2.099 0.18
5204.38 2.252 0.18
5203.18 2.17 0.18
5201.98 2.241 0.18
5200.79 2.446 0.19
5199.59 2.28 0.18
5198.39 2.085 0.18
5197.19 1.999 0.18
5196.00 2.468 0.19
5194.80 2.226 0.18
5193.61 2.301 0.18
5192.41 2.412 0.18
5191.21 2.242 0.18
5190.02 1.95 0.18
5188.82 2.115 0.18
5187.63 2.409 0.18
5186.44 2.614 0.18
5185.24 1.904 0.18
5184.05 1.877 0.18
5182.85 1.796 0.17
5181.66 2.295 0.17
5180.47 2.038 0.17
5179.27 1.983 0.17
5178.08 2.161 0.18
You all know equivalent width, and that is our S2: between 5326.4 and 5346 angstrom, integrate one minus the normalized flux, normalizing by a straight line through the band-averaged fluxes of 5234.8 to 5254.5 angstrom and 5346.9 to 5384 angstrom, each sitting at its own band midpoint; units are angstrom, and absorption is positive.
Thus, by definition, 1.1 angstrom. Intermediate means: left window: 2.31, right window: 2.27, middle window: 2.15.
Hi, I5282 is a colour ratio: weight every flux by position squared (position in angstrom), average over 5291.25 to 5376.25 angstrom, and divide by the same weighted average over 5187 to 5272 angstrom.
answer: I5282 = 1.0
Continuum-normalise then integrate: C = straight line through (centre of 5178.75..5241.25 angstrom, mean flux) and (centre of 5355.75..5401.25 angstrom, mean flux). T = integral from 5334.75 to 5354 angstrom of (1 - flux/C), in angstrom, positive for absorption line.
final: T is 0.5 angstrom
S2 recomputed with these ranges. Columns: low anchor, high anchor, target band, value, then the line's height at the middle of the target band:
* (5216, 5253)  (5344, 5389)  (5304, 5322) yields -0.2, 2.27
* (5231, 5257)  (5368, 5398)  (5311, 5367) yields 1.4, 2.27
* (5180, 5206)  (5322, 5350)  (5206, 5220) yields -1.0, 2.19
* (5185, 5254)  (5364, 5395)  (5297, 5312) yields -0.8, 2.27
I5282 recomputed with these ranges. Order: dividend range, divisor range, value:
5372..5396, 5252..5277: 1.04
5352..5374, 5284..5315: 0.98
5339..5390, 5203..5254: 1.04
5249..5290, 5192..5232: 1.03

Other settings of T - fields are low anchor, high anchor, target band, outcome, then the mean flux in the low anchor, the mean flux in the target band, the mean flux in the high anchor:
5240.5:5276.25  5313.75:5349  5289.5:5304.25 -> -1.1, 2.3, 2.4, 2.18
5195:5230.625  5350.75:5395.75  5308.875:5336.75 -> 1.2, 2.28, 2.17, 2.27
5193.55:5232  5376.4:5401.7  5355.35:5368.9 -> 0.0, 2.27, 2.26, 2.25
